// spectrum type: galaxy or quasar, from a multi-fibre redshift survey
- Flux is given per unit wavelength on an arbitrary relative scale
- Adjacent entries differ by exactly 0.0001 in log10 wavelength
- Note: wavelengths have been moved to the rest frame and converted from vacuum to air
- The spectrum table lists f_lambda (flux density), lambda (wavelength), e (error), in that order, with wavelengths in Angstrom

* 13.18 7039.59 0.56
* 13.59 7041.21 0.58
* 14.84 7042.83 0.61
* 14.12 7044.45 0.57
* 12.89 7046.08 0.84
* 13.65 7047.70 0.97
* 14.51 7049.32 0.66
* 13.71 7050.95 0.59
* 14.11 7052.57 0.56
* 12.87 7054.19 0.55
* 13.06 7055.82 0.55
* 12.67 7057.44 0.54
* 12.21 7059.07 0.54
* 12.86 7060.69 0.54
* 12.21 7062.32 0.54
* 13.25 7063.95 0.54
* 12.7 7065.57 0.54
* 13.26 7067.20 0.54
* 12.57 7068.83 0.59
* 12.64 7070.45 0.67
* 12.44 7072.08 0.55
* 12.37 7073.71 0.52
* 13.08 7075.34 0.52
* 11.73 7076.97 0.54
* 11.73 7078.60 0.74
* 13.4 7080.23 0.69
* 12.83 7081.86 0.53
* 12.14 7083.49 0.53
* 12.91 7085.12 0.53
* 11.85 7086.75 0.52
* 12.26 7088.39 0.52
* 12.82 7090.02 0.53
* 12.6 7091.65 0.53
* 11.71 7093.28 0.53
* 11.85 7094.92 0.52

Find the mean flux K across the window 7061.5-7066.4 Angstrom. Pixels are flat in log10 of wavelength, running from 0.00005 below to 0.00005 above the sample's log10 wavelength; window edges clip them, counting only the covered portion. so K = 12.7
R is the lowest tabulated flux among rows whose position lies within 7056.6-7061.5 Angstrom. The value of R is 12.21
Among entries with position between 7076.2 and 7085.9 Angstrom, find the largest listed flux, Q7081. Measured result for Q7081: 13.4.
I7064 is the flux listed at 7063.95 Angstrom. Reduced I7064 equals 13.25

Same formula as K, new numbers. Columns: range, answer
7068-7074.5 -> 12.5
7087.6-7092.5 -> 12.6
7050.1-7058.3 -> 13.3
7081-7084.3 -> 12.5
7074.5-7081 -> 12.5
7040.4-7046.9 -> 13.9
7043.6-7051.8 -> 13.8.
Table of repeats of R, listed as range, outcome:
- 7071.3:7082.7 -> 11.73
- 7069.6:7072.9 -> 12.44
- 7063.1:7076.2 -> 12.37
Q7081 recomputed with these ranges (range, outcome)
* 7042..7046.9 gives 14.84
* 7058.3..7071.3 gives 13.26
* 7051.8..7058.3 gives 14.11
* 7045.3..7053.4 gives 14.51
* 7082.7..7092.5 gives 12.91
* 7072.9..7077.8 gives 13.08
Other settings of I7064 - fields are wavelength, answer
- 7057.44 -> 12.67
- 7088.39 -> 12.26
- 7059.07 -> 12.21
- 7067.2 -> 13.26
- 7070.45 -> 12.64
